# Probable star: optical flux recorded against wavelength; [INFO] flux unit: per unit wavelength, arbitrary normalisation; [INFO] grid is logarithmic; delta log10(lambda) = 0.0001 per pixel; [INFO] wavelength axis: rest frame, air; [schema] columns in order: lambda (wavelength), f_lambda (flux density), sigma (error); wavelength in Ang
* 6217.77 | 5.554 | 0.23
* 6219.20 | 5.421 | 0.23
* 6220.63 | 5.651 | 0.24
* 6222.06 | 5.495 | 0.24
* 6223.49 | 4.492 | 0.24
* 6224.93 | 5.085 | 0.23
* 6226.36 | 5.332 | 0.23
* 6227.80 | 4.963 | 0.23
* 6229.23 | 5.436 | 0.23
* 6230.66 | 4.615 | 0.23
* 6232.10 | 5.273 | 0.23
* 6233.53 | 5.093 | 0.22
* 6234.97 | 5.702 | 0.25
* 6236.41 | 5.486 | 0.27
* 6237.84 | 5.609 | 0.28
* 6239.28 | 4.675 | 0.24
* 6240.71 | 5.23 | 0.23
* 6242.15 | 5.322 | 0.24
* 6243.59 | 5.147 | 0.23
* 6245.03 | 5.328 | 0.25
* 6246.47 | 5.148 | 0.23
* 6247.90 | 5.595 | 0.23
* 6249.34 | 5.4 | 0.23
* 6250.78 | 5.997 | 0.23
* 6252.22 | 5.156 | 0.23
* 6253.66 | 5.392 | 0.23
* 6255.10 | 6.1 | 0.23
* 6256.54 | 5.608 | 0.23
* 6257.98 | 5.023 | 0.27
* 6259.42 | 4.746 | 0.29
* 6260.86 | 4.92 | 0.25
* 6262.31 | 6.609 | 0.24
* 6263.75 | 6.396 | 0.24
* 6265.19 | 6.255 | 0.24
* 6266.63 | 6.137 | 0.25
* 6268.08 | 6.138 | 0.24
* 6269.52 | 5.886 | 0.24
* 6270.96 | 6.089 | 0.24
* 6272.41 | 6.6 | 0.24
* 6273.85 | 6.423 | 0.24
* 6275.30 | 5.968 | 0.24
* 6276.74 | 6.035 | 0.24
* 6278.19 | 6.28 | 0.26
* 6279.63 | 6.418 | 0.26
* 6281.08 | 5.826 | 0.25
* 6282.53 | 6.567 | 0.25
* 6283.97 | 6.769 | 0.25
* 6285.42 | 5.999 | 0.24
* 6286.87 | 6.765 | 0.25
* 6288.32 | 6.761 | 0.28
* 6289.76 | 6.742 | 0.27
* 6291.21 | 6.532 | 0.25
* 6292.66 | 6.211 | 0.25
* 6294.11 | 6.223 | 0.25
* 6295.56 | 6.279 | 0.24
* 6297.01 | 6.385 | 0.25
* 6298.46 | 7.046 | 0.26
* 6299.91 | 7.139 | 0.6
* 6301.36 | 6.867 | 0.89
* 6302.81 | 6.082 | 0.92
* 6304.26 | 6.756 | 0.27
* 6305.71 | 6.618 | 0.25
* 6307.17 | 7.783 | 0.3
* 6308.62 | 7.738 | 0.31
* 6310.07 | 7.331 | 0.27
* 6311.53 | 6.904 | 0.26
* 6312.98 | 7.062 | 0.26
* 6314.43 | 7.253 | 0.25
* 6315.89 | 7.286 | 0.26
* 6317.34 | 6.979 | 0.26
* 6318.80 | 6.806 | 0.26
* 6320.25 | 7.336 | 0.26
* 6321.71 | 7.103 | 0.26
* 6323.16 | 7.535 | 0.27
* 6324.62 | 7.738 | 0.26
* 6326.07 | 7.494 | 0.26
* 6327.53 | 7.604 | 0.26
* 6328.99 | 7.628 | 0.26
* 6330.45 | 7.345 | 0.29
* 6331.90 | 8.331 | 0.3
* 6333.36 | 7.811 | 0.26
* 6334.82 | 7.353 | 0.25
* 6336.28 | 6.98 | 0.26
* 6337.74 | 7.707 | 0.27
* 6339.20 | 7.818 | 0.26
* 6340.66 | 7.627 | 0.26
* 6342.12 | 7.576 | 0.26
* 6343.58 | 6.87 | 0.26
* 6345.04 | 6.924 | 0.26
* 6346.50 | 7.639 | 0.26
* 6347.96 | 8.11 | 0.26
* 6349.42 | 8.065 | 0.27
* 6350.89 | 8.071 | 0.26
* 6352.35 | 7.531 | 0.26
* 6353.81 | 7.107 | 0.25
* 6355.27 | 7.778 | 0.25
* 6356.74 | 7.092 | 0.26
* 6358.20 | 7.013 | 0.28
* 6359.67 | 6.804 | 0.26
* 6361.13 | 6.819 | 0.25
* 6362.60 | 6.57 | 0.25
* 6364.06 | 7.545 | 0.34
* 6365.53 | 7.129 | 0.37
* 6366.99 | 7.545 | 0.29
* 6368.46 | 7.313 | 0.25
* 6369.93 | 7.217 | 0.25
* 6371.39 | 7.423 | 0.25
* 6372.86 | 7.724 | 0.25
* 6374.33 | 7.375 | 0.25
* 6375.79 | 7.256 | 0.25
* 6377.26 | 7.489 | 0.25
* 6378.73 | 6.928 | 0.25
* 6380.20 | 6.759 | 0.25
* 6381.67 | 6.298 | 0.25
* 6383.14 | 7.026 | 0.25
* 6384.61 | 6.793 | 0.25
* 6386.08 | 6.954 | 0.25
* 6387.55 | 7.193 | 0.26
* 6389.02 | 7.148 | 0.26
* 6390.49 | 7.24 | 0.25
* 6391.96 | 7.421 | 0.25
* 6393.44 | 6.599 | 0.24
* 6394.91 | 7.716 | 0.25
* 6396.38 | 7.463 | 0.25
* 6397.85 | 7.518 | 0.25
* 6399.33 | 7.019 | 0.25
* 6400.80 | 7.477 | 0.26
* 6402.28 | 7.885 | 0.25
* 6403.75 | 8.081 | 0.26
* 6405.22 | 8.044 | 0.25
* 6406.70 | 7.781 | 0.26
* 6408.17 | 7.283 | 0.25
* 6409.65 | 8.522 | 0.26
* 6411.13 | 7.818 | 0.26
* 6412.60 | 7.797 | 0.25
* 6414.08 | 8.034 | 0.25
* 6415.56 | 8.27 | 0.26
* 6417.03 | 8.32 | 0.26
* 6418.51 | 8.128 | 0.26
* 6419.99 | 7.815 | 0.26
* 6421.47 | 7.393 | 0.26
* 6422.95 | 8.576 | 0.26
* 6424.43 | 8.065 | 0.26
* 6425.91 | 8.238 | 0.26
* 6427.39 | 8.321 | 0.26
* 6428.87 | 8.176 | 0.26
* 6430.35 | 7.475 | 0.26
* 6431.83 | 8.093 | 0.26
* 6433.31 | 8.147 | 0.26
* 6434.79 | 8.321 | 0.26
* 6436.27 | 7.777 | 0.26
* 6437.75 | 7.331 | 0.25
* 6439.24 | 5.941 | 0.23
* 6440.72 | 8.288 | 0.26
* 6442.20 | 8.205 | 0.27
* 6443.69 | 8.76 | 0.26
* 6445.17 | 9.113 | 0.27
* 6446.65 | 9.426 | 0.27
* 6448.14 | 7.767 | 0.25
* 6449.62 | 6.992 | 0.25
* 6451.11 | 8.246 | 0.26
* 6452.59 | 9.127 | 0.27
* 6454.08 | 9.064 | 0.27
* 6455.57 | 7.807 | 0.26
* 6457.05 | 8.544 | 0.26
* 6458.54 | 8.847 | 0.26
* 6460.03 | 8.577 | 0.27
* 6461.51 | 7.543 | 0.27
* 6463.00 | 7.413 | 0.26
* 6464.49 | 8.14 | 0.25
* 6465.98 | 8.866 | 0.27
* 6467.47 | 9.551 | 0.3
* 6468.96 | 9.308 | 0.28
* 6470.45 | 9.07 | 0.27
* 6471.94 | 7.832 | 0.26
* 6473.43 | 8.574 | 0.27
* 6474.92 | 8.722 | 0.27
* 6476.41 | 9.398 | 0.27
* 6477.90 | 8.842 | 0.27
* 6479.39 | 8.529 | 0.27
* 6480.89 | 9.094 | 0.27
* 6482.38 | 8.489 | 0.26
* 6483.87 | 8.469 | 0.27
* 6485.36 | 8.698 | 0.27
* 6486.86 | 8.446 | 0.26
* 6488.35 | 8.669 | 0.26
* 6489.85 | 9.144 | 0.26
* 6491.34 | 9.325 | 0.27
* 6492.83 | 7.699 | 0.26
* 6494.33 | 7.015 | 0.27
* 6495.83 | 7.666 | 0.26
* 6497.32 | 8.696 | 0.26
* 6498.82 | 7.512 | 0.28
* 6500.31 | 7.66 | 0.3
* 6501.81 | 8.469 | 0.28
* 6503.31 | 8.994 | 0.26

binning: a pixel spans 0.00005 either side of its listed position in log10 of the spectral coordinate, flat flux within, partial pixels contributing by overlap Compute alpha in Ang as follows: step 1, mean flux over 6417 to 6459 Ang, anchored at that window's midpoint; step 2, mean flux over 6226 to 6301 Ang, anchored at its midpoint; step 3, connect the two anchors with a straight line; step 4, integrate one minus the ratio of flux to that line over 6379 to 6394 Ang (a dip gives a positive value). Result 1.1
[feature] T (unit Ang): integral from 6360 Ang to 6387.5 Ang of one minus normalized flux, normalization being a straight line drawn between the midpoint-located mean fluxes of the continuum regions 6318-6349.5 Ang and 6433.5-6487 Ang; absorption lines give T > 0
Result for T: 2.39 Ang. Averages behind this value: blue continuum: 7.51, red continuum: 8.42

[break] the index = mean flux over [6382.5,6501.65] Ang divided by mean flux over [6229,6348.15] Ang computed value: 1.25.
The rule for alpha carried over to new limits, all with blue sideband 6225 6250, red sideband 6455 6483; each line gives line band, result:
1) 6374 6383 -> 0.3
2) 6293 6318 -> -2.7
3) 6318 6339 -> -3.0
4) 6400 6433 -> -0.6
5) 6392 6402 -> 0.3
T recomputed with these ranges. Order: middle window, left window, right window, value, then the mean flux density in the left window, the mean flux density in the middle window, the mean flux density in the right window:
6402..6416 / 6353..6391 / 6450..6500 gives -0.6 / 7.14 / 7.95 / 8.49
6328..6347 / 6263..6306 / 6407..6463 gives -1.4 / 6.41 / 7.51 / 8.1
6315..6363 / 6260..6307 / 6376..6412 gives -3.8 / 6.38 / 7.41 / 7.35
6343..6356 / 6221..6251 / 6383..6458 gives -1.4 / 5.25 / 7.58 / 7.86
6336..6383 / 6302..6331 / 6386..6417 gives 0.6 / 7.22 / 7.31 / 7.62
